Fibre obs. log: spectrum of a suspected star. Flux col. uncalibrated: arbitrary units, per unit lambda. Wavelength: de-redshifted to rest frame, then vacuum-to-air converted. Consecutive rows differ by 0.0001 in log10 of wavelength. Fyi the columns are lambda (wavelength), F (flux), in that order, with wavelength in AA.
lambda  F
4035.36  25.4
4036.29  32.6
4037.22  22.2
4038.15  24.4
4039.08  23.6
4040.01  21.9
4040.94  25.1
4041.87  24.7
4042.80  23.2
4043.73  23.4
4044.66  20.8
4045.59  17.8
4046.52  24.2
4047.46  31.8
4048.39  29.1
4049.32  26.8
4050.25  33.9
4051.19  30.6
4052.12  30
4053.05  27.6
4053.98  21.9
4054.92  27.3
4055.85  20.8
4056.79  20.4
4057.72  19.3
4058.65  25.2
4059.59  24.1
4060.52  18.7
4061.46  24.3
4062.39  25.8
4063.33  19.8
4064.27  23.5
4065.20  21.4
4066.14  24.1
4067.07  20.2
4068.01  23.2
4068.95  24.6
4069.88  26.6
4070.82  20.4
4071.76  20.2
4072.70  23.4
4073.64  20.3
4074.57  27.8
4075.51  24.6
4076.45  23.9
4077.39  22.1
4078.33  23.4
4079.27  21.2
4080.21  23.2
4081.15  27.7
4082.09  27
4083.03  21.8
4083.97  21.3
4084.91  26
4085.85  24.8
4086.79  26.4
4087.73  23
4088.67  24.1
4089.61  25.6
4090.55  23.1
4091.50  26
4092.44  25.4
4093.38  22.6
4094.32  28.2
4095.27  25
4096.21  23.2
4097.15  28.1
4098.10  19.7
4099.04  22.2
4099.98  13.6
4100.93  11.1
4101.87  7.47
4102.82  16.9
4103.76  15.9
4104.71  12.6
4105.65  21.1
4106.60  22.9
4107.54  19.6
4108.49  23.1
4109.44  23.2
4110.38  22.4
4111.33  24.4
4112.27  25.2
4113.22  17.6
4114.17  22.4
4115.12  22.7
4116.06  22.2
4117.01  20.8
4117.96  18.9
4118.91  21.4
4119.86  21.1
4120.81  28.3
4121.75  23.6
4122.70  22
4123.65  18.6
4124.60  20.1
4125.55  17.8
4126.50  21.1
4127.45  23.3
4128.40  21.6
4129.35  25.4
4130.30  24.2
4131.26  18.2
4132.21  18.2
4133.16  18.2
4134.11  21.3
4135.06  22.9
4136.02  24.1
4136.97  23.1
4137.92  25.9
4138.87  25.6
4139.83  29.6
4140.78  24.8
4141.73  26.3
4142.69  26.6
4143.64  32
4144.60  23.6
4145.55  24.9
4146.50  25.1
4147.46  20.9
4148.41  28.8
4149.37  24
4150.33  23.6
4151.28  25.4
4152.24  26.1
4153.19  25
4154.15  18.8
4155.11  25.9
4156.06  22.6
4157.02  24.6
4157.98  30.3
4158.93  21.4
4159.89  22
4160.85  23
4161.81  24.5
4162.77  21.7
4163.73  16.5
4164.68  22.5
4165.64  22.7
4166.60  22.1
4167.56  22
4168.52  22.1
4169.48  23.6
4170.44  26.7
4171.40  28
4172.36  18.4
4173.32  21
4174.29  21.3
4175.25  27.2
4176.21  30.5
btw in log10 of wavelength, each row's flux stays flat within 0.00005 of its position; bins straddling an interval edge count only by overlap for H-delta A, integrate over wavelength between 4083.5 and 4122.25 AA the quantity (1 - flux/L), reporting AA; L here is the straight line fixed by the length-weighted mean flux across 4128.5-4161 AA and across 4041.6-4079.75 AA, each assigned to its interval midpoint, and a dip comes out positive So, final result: 3.7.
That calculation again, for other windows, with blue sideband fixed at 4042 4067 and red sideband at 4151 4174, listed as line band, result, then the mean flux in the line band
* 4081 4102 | 0.9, 22.9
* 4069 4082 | 0.3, 23.6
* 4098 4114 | 3.4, 18.8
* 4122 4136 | 1.5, 21.1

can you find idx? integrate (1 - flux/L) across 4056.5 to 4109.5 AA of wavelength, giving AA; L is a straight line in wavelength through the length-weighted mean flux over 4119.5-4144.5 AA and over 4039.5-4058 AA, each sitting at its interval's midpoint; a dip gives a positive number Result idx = 4.5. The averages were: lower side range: 25.1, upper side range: 23.2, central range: 22.3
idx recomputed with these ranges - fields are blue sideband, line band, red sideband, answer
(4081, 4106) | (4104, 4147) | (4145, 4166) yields 0.3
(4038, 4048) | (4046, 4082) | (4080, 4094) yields -0.3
